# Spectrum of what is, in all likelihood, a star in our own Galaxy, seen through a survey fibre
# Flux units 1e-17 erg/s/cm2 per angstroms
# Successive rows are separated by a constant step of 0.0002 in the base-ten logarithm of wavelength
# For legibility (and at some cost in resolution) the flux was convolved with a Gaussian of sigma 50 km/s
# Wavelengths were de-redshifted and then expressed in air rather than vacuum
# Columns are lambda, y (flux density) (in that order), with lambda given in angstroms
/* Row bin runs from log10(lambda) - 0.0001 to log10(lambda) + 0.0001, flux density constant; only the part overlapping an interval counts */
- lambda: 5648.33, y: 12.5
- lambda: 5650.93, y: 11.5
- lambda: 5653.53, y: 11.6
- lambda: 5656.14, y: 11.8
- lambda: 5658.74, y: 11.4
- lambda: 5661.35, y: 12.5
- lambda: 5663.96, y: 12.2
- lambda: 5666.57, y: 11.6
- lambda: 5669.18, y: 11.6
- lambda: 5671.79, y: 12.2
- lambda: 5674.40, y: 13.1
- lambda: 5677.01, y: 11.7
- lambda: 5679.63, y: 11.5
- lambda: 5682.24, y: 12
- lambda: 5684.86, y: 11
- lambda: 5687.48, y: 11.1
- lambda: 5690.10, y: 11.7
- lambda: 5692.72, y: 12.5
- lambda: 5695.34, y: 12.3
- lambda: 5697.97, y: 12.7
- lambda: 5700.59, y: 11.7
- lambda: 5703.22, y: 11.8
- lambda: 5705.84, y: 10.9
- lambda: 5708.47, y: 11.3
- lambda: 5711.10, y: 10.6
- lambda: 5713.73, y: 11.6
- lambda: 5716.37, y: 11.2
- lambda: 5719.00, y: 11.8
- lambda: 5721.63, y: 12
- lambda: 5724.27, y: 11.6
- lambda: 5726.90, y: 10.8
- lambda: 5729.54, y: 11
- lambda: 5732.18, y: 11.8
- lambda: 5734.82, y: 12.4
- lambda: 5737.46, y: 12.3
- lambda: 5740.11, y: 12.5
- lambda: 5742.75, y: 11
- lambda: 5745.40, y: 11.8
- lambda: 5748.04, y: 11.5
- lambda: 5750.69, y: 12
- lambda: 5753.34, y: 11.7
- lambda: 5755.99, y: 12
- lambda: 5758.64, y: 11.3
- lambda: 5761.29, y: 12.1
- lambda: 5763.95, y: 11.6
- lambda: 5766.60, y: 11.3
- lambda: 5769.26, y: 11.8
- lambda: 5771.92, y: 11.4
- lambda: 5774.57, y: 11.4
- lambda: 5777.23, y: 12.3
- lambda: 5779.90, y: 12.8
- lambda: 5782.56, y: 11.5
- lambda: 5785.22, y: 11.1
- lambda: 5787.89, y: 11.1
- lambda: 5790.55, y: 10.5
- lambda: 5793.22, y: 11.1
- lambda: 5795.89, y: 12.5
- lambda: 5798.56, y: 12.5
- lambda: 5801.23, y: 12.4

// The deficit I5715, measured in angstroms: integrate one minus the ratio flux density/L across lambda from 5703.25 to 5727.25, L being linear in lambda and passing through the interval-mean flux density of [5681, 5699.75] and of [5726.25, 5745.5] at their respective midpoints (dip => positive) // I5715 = 0.9 angstroms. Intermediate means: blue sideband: 11.9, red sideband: 11.7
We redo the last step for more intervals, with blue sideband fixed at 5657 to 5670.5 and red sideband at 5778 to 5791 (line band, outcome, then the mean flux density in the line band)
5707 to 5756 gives 0.2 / 11.6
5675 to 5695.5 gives 0.1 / 11.7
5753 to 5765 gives -0.2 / 11.7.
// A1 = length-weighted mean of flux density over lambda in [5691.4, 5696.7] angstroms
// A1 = 12.4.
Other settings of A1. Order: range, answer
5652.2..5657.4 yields 11.7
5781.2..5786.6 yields 11.3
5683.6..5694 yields 11.6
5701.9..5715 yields 11.2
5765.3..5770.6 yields 11.5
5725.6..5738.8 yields 11.7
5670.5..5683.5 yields 12.1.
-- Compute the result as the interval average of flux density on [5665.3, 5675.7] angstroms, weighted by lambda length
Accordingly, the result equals 12.1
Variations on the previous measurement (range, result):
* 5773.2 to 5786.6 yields 11.8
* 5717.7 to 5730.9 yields 11.4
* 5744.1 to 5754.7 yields 11.8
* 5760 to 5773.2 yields 11.6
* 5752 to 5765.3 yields 11.7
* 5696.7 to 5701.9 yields 12.2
